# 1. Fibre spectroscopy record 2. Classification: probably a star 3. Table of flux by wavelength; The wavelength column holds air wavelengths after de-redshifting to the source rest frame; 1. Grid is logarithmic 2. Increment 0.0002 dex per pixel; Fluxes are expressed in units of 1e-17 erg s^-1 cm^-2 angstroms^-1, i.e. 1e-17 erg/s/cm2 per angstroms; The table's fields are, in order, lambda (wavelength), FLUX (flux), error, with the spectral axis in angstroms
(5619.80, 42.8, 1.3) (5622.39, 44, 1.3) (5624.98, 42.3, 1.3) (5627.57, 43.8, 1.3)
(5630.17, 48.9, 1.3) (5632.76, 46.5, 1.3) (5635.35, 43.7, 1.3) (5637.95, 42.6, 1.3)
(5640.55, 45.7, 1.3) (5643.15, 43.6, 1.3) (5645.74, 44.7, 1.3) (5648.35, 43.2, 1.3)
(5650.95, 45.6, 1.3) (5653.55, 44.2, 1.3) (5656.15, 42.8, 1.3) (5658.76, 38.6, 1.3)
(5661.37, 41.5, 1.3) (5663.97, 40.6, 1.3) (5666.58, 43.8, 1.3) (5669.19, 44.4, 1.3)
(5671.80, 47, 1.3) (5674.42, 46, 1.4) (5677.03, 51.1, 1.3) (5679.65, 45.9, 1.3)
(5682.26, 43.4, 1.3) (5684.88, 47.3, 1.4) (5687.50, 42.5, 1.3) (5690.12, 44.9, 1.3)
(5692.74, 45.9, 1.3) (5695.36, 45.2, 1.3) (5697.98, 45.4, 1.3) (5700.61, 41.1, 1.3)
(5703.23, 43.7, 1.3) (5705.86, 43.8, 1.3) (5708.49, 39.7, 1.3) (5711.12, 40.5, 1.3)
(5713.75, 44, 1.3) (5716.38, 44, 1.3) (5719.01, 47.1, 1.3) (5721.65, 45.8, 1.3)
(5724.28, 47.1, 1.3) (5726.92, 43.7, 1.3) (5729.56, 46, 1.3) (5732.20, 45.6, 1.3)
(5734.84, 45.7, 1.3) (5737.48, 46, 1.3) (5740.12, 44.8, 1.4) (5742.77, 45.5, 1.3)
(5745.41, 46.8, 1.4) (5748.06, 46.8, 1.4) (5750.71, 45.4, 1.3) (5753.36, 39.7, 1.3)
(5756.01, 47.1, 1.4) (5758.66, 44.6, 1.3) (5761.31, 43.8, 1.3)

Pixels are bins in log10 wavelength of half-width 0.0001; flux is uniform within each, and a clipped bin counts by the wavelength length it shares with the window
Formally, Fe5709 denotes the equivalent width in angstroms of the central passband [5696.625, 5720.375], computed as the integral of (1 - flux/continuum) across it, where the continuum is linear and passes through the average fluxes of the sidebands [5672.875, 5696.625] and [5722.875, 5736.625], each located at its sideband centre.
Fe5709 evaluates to 1.3 angstroms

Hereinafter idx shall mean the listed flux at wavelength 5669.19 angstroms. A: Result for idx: 44.4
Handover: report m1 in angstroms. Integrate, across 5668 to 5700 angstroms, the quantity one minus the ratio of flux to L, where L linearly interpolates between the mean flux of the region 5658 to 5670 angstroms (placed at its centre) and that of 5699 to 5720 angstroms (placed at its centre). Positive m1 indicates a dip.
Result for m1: -2.52 angstroms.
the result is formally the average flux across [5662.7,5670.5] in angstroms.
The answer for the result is 42.9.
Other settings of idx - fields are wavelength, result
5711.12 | 40.5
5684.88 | 47.3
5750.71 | 45.4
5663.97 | 40.6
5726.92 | 43.7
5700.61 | 41.1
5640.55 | 45.7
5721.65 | 45.8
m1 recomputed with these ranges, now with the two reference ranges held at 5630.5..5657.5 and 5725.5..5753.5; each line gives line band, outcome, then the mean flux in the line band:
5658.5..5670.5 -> 0.69 angstroms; 42.1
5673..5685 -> -0.52 angstroms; 46.7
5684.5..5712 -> 0.84 angstroms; 43.6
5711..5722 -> 0.13 angstroms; 44.6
